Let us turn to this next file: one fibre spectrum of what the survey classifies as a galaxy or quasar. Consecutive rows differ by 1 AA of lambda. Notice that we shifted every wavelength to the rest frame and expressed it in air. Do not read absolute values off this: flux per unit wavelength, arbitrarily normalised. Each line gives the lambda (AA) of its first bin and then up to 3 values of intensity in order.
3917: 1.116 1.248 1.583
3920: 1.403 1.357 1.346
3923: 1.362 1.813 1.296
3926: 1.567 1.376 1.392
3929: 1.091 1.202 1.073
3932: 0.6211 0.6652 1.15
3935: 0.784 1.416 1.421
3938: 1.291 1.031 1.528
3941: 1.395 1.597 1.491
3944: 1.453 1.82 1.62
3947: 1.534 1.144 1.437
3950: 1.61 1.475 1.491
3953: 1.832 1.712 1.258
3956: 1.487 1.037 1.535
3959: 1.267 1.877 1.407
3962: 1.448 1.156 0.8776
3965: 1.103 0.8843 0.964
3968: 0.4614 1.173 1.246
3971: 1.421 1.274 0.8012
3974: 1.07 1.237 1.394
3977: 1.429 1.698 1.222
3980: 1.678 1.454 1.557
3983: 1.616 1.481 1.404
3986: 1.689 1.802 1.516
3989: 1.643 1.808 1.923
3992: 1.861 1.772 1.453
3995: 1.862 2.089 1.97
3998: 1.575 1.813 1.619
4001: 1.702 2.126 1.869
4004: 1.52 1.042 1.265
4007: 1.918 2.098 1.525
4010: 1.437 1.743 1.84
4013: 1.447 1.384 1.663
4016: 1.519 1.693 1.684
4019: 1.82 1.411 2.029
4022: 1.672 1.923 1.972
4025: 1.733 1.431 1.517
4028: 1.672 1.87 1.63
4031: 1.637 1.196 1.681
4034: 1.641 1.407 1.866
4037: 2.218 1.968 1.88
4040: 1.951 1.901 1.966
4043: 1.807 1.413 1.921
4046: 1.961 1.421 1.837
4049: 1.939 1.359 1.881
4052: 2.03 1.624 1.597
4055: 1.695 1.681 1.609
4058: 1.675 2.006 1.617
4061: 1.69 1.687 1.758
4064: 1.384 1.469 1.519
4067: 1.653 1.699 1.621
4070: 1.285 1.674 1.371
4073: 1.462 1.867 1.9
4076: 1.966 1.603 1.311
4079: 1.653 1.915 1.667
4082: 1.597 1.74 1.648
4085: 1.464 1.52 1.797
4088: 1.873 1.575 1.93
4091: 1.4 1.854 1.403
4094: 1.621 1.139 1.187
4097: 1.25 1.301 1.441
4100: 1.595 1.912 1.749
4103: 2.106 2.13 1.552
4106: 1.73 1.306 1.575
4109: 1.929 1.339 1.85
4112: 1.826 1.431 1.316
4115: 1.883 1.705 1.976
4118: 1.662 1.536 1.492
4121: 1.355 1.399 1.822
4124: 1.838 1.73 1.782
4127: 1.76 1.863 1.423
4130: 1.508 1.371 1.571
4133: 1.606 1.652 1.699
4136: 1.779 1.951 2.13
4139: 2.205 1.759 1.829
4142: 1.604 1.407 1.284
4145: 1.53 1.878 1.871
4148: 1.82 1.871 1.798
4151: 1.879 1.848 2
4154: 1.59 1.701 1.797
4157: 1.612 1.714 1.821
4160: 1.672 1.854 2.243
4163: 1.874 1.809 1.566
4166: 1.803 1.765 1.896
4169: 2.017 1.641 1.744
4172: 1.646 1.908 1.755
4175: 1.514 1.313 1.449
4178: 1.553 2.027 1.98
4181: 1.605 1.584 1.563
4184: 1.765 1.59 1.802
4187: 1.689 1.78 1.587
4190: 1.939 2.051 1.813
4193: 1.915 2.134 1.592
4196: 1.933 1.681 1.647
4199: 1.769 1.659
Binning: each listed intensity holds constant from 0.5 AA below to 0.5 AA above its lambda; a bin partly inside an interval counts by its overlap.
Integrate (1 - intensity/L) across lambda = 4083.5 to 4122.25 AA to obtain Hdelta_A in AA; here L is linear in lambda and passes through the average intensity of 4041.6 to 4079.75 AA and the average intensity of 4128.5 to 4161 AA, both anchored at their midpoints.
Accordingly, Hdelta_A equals 2.1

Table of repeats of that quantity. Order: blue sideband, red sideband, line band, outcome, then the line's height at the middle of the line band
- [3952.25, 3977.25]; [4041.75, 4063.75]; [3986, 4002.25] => -4.17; 1.41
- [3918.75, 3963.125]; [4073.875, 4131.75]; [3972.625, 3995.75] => -1.62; 1.45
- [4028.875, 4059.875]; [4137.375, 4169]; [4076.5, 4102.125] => 2.70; 1.77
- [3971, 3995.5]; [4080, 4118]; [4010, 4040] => -2.50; 1.56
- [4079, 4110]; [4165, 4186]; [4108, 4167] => -1.84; 1.67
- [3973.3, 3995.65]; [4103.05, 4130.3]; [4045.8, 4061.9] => -1.02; 1.62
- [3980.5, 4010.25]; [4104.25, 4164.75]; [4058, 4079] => 0.85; 1.7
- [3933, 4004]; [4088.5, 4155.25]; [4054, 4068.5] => -0.61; 1.58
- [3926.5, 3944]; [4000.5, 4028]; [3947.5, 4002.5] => -0.93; 1.44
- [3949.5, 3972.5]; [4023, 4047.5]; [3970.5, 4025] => -3.55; 1.52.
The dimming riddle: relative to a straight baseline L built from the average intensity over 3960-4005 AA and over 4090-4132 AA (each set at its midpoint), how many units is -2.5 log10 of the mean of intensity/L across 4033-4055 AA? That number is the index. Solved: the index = -0.16 mag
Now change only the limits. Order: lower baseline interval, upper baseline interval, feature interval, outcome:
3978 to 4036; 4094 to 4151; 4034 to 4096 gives -0.01 mag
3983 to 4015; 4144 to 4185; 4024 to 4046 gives -0.03 mag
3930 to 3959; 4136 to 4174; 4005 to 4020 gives -0.09 mag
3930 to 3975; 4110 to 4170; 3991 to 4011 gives -0.23 mag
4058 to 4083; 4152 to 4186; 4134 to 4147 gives -0.03 mag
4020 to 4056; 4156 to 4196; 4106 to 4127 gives 0.07 mag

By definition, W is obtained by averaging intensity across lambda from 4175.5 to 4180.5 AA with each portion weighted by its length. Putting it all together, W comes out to 1.66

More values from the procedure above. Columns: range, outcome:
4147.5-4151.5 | 1.84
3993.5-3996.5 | 1.8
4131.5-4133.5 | 1.59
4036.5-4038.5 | 2.09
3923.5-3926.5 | 1.56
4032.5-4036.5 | 1.65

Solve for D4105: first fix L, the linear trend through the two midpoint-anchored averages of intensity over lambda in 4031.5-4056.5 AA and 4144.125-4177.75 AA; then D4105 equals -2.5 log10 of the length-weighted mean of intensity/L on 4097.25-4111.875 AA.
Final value 0.050 mag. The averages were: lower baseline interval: 1.75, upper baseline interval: 1.76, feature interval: 1.68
